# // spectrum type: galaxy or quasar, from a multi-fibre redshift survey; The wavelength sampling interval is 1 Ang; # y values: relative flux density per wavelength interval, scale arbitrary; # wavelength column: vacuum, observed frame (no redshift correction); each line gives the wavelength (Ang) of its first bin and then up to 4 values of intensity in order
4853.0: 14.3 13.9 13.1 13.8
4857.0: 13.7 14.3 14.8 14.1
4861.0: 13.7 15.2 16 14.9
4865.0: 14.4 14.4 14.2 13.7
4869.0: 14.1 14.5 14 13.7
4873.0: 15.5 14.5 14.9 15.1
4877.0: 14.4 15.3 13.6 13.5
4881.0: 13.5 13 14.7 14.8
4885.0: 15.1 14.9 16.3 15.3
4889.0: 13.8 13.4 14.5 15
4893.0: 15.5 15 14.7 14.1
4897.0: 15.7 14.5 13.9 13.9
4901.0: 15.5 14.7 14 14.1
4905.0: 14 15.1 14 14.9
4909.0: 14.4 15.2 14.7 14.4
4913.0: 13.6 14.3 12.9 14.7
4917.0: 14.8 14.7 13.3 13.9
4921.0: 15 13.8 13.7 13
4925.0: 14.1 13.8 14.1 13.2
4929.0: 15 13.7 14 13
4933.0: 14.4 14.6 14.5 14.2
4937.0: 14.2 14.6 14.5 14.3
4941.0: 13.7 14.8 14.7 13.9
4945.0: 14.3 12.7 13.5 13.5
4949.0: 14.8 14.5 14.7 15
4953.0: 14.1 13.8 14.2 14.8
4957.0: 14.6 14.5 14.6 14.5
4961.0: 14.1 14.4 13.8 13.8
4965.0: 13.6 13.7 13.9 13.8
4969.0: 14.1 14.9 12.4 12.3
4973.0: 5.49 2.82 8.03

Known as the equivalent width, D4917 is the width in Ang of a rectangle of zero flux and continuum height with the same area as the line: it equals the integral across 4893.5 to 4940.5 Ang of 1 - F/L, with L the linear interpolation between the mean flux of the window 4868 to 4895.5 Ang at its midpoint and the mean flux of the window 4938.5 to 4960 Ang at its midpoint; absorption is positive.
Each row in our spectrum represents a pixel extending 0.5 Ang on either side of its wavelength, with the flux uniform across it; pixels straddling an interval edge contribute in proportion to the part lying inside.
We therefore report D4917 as 0.39 Ang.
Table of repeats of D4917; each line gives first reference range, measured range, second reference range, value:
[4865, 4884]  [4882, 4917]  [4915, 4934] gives -1.0 Ang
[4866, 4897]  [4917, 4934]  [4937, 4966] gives 0.4 Ang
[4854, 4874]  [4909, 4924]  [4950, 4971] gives 0.1 Ang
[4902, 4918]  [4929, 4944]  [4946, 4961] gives 0.1 Ang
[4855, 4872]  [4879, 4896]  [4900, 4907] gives -0.1 Ang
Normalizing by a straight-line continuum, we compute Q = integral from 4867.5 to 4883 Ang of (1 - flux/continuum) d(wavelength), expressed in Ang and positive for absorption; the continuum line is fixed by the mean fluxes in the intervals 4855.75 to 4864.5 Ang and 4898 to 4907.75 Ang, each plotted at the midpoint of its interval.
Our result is 0.3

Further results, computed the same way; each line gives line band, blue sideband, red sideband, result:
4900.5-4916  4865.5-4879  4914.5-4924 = -0.3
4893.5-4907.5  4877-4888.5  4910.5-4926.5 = -0.2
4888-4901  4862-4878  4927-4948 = -0.1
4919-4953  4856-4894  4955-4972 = 0.2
